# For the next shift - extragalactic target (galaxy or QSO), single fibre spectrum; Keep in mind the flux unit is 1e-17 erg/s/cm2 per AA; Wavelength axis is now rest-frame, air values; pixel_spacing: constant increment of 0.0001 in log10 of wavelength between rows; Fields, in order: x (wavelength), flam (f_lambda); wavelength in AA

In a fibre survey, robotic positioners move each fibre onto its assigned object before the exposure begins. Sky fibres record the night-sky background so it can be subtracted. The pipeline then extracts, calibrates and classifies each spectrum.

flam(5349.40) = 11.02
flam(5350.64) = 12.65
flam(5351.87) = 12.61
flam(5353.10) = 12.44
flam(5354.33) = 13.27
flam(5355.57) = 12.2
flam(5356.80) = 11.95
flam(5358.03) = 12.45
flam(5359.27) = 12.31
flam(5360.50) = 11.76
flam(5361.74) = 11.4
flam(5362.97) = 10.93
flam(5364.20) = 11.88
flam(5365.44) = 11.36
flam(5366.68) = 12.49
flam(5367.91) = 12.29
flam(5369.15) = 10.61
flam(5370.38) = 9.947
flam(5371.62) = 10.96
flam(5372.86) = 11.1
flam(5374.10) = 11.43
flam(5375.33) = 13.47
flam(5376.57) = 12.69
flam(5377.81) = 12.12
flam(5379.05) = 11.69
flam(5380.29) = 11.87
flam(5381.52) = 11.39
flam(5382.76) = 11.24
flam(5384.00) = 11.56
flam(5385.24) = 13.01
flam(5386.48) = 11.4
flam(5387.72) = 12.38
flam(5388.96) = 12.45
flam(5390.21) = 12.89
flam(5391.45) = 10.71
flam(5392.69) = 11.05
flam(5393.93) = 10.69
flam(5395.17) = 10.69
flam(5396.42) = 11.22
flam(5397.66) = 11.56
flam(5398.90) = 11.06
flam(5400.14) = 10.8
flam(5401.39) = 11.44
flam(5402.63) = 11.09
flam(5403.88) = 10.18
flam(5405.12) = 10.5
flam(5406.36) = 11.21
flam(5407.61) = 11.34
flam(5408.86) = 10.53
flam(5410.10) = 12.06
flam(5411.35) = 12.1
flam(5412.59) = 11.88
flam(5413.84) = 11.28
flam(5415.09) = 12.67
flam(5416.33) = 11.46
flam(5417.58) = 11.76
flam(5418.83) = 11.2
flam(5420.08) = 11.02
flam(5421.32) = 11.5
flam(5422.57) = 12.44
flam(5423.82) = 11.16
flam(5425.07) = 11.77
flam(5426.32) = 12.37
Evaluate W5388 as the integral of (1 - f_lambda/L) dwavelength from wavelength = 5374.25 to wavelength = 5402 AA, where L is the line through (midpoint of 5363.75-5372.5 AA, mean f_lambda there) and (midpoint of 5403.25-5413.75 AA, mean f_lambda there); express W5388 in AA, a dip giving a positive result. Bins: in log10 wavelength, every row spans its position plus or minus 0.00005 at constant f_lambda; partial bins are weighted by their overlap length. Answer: -1.01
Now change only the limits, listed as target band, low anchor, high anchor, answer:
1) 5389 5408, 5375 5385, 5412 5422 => 1.1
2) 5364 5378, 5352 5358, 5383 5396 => 0.5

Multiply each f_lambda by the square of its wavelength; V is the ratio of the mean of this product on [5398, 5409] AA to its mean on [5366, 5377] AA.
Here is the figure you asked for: 0.95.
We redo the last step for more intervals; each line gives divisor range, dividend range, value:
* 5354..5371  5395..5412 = 0.96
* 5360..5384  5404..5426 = 1.01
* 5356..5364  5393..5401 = 0.94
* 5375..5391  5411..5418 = 0.99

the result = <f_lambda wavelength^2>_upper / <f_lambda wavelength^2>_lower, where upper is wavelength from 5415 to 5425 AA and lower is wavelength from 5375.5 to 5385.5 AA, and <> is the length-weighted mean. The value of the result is 0.98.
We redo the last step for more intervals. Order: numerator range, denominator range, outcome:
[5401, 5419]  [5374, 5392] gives 0.95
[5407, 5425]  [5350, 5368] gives 0.98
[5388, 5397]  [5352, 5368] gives 0.96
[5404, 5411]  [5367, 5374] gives 1.02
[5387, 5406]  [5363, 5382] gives 0.97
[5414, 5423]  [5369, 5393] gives 1.01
